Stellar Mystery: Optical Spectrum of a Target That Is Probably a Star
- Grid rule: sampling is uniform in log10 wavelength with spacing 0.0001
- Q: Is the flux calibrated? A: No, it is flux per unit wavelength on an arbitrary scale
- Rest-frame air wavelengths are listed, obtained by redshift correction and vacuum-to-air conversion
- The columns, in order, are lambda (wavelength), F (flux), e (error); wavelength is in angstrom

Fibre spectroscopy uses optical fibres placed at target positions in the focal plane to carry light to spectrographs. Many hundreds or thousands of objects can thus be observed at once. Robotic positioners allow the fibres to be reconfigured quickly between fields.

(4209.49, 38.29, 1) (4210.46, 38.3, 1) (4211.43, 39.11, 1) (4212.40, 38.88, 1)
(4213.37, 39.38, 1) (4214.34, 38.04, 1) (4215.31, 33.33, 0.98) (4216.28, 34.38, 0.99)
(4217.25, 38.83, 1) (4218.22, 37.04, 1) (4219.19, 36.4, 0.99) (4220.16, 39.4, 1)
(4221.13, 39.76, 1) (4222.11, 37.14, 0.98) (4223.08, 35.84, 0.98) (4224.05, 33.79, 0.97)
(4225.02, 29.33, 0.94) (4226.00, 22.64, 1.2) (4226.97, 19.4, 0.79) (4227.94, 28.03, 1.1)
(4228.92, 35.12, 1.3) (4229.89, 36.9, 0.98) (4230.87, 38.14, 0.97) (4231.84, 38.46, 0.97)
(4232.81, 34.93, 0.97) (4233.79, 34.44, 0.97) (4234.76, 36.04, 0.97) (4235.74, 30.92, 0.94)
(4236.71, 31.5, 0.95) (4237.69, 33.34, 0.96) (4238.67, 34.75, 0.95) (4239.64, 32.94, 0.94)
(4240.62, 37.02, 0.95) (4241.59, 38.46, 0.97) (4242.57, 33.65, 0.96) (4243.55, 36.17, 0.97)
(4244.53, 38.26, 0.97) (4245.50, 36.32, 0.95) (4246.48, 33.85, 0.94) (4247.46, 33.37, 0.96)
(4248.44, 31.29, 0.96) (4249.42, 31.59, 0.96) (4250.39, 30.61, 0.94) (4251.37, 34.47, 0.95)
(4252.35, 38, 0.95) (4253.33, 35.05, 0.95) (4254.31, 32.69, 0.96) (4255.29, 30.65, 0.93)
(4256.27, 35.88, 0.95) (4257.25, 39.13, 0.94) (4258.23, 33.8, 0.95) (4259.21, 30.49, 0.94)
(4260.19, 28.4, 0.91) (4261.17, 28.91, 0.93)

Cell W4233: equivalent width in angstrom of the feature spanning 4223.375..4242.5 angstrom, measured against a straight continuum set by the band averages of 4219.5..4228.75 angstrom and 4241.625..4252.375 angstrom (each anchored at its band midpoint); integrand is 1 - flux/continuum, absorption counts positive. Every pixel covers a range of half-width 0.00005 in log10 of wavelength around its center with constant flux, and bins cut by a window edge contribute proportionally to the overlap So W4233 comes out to -0.1 angstrom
